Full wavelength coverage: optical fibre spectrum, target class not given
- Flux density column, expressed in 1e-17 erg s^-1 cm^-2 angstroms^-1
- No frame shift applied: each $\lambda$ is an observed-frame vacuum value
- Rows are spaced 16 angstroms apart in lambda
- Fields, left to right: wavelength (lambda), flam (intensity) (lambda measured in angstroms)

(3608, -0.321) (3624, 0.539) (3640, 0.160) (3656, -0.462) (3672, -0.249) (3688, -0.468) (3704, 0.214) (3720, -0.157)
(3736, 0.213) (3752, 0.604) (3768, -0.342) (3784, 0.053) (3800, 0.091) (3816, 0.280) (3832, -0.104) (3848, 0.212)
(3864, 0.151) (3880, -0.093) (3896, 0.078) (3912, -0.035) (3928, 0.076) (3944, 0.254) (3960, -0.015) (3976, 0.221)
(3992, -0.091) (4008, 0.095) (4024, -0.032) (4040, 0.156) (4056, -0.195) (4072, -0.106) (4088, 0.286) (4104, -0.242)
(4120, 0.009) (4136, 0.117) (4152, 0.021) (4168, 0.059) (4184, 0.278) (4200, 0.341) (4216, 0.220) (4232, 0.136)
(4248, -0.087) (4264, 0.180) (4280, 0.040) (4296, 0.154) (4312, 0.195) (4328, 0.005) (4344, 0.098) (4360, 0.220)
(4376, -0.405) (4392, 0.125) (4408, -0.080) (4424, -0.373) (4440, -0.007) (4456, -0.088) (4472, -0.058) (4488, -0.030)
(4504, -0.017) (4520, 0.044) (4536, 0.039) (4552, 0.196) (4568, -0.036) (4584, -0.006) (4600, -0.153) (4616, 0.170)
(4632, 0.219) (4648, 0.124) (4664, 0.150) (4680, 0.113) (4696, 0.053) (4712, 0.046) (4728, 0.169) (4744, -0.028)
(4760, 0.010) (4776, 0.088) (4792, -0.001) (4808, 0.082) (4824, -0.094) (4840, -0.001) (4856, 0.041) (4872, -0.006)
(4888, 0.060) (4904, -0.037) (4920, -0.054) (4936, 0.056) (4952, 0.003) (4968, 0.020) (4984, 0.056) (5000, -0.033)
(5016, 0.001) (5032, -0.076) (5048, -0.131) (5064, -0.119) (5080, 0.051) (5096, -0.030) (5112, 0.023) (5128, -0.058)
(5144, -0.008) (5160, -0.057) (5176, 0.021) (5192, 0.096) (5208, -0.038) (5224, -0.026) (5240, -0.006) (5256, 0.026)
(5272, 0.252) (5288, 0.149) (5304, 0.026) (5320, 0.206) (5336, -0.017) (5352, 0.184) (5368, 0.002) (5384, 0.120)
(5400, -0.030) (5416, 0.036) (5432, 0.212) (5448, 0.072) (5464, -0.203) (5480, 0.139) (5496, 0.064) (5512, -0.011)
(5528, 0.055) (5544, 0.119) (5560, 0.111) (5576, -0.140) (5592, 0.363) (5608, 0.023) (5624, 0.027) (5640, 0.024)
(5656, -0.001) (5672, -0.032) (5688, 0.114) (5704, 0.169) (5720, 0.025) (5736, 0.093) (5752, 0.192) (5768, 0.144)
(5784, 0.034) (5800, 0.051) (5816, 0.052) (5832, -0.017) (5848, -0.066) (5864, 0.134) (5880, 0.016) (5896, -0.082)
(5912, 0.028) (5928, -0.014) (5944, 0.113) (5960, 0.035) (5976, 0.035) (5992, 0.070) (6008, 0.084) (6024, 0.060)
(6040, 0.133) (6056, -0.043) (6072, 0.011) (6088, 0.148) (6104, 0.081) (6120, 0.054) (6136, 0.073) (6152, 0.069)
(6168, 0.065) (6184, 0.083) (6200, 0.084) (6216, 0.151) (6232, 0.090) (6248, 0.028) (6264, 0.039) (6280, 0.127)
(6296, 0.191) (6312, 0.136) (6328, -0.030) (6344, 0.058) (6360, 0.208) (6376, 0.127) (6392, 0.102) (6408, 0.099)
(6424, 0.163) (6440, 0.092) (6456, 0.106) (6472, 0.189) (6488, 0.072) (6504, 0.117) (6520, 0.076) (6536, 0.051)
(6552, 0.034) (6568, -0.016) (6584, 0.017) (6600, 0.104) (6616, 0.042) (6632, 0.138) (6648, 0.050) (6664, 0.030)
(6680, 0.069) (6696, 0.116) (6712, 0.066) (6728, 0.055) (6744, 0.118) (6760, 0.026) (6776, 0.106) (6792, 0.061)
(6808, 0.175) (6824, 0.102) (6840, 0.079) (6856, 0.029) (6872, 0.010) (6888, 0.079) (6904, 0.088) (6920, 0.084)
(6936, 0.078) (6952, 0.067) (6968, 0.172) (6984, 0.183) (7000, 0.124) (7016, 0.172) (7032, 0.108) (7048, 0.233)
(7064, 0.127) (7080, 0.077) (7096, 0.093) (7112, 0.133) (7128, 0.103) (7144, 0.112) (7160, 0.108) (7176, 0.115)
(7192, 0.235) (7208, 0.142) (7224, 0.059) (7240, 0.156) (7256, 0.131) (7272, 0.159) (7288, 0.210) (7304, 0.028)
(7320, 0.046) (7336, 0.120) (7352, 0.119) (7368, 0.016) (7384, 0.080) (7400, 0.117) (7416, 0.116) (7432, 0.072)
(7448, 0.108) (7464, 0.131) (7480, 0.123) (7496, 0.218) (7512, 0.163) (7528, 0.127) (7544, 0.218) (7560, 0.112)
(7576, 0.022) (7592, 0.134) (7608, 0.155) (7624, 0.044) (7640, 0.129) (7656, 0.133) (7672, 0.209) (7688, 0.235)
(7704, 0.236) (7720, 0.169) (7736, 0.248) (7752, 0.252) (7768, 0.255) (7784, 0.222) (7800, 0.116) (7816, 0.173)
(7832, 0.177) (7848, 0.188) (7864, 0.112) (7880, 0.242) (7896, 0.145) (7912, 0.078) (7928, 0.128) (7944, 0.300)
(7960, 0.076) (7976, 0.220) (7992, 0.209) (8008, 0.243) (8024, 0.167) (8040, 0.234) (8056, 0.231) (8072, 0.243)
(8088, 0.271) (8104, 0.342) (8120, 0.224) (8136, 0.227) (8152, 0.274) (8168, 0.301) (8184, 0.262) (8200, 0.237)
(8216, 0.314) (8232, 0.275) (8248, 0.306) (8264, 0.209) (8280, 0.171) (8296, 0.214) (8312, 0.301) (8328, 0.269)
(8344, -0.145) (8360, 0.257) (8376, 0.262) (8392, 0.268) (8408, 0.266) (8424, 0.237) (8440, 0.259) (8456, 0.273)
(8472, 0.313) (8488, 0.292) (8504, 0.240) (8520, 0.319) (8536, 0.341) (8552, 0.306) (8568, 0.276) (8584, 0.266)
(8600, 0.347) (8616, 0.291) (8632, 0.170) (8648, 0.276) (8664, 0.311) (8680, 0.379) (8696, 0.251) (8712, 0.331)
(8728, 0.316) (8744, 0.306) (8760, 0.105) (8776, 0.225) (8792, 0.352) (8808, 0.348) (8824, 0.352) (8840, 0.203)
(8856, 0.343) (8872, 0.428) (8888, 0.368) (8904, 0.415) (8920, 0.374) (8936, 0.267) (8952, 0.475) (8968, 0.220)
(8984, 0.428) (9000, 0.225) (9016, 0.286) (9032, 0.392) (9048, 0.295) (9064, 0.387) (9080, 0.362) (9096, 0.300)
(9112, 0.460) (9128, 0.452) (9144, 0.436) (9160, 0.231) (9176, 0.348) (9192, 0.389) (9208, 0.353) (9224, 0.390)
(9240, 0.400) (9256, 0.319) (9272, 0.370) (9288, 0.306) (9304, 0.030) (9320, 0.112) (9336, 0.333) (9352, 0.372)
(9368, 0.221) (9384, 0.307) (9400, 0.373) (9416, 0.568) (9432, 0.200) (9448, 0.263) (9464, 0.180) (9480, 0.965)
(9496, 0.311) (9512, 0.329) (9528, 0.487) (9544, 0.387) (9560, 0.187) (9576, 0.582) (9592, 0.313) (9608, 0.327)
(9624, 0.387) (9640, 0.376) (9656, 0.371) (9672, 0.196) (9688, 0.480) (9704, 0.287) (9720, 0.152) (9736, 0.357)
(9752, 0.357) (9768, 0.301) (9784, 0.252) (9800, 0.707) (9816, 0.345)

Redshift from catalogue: 0.92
